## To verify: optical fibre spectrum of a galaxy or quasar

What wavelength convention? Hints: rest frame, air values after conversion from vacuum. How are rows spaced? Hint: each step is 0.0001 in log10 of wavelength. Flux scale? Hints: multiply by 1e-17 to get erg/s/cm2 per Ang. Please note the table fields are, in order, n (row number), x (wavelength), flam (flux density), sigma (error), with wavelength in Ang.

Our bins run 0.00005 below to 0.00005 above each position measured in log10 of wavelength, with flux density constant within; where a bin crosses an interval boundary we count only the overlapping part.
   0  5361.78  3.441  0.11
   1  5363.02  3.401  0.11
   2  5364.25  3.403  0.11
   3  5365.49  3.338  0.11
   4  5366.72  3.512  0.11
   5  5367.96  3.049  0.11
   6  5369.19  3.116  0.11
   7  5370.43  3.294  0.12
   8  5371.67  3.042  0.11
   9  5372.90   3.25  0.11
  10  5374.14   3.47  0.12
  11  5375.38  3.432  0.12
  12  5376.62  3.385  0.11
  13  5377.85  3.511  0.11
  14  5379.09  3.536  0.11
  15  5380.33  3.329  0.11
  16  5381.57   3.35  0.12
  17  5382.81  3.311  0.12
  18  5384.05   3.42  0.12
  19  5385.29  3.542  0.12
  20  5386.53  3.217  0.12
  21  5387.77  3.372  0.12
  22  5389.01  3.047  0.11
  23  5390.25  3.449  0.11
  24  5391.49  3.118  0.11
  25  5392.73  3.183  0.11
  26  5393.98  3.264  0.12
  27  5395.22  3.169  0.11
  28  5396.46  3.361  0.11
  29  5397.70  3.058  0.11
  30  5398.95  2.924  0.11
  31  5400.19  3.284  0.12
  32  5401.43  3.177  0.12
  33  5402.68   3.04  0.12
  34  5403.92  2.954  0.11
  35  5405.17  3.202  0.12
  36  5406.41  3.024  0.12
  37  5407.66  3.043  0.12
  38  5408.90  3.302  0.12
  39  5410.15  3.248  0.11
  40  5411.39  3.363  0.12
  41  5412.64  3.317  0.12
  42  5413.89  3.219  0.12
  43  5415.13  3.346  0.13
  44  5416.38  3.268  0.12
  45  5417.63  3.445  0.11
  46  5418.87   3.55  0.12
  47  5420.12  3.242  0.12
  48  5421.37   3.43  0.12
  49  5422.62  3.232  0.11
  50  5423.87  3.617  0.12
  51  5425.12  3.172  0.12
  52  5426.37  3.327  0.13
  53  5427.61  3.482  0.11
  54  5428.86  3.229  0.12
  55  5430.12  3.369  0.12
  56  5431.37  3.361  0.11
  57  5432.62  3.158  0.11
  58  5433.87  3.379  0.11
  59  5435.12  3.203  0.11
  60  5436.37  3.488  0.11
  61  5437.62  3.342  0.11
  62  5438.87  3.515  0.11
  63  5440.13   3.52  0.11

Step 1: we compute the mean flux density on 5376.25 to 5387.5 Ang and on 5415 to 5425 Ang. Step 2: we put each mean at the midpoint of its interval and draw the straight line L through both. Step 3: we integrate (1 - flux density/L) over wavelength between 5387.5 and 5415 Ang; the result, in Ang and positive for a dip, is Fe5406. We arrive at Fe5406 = 1.6 Ang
